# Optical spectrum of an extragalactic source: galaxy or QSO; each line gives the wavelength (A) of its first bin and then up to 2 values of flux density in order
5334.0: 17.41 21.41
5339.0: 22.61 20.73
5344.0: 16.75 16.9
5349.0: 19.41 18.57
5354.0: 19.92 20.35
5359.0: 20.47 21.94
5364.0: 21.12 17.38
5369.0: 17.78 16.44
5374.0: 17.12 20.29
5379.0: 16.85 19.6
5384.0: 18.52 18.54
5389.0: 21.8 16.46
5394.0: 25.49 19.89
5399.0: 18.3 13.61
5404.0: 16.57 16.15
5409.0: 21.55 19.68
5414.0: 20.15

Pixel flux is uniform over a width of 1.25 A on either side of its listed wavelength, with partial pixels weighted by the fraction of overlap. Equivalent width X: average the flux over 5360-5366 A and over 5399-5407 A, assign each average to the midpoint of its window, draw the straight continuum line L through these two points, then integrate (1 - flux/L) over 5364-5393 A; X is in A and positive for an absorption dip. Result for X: 0.7 A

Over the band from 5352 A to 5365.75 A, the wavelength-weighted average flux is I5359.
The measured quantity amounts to 20.5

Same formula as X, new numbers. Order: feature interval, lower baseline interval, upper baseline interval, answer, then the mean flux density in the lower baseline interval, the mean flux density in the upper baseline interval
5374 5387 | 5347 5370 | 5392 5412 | 0.4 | 19.6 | 18.8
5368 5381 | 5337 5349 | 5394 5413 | 0.8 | 19.4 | 18.5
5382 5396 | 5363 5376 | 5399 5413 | -1.8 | 18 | 17.6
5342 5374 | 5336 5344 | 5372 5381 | 0.9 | 20.8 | 18.1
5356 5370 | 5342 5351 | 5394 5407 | -1.5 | 18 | 17.8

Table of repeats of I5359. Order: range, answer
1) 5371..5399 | 19.2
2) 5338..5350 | 19.2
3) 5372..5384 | 18.3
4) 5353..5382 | 19.1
